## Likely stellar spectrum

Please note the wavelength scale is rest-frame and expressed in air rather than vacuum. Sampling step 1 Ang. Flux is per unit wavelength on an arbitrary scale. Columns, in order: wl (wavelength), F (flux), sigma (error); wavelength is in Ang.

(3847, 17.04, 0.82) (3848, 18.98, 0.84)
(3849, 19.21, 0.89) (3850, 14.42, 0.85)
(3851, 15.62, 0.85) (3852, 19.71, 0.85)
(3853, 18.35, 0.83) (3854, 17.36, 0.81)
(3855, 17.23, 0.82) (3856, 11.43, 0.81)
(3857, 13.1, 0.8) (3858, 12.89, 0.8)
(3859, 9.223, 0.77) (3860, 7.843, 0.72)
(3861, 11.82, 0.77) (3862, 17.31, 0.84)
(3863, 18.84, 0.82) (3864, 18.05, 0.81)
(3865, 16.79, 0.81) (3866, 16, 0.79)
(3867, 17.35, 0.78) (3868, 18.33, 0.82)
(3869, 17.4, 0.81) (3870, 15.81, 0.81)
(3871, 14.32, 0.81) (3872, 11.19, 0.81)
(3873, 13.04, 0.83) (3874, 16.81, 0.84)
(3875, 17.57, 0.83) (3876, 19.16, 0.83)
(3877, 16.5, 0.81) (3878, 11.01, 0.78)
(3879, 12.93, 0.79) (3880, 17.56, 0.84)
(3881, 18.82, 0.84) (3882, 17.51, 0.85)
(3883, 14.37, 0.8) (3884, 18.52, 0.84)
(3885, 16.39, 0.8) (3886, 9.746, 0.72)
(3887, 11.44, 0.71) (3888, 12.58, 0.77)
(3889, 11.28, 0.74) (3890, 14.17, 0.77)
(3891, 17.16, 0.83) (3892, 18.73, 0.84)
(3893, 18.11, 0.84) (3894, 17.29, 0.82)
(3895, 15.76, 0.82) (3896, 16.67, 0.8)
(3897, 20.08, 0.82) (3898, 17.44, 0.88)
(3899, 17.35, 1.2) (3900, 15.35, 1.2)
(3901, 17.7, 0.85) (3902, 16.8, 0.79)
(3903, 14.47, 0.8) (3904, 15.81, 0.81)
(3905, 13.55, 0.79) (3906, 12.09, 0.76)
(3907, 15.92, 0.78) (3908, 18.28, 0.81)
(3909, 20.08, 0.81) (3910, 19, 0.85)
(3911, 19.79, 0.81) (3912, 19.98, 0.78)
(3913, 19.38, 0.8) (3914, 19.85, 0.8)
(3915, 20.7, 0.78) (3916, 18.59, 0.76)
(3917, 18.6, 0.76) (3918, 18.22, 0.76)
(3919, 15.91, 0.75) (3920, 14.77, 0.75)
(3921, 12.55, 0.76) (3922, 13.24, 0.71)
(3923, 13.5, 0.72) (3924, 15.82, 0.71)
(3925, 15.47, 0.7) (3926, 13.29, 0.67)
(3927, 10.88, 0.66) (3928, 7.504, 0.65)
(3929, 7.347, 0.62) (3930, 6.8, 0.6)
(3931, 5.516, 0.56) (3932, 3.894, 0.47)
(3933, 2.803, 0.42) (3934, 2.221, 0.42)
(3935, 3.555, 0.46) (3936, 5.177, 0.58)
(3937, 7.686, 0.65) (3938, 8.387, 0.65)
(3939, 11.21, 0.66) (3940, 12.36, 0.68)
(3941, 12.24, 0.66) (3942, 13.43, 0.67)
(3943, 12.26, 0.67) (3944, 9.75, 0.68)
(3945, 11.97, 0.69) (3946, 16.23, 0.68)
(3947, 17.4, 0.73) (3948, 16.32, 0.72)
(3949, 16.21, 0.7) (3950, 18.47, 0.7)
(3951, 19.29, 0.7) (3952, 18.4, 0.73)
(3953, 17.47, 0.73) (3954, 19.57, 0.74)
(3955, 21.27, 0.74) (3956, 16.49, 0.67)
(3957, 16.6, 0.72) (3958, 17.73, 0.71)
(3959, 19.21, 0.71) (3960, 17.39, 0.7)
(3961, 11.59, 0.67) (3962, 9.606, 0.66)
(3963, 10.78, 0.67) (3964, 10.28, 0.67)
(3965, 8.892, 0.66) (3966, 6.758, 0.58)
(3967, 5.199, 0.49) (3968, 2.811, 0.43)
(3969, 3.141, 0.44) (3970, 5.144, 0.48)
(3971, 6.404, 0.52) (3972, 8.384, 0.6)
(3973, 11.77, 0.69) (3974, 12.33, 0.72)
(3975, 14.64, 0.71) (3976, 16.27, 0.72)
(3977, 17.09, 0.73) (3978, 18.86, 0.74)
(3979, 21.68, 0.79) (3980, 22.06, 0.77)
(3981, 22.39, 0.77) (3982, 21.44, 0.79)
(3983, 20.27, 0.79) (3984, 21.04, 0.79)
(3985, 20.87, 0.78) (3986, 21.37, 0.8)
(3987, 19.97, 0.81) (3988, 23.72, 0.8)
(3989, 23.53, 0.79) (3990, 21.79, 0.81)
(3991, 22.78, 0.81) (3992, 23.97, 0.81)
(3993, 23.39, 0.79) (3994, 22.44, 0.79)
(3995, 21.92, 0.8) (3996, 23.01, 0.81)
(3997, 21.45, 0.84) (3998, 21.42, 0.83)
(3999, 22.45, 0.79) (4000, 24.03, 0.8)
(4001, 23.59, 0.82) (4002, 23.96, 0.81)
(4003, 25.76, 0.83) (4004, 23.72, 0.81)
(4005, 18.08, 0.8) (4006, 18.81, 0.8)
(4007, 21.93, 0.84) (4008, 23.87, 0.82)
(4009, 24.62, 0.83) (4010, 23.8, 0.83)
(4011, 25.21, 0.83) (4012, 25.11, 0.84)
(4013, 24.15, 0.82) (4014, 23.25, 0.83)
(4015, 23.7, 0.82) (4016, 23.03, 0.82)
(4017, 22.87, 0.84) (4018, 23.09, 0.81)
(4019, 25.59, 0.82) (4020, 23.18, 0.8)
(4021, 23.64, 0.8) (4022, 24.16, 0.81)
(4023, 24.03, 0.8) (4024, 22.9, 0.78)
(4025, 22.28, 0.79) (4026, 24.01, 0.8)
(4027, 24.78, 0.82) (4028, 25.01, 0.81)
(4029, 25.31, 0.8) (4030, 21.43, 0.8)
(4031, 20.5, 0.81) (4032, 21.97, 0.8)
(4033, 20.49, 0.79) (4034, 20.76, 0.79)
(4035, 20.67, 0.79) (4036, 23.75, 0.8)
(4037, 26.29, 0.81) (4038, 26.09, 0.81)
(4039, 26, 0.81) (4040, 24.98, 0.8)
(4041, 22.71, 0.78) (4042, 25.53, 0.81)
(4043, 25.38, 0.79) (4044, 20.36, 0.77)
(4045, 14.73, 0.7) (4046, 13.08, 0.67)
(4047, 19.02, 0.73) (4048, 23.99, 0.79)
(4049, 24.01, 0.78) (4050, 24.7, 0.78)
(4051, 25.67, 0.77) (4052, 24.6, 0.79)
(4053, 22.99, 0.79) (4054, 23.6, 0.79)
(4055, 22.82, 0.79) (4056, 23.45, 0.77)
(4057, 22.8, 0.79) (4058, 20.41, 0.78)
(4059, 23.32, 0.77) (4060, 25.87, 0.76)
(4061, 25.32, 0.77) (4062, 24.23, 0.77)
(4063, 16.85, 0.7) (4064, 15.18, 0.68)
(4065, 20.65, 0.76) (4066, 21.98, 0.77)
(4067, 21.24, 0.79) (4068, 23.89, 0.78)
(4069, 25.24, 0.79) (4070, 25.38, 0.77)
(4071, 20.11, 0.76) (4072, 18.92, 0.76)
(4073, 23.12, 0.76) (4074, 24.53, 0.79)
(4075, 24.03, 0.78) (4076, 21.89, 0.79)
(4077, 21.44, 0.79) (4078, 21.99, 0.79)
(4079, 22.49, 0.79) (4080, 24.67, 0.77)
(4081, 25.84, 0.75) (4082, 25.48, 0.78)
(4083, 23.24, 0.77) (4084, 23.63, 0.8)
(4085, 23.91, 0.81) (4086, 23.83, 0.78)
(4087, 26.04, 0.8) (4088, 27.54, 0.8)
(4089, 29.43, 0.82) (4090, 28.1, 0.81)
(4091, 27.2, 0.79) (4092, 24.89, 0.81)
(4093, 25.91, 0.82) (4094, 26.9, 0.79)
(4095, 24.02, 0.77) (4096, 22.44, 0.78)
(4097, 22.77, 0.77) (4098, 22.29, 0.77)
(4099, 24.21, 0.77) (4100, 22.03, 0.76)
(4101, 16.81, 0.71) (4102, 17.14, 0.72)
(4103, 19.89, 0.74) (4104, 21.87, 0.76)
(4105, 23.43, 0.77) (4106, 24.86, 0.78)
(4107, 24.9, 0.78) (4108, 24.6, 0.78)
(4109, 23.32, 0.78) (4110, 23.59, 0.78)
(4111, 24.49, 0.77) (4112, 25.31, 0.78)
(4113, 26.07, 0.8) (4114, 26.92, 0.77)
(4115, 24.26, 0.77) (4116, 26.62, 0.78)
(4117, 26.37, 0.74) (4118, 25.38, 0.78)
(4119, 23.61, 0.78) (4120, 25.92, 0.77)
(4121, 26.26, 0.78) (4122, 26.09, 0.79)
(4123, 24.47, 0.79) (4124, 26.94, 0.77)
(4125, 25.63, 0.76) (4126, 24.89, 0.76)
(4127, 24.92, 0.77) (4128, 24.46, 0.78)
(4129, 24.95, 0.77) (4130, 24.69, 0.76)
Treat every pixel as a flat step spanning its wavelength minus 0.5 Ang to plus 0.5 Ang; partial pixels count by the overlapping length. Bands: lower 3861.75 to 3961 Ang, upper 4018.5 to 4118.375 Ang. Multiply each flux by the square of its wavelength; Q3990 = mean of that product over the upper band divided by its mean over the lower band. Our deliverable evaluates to 1.69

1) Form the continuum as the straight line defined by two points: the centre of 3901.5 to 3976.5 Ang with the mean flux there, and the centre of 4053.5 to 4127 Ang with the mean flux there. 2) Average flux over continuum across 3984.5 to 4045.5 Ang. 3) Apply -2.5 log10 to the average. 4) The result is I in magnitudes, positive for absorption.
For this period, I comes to -0.243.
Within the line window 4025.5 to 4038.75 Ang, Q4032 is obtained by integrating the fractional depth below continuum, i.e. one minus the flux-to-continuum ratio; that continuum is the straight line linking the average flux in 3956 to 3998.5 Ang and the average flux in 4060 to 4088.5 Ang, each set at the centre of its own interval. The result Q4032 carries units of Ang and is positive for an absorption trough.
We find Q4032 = -2.0 Ang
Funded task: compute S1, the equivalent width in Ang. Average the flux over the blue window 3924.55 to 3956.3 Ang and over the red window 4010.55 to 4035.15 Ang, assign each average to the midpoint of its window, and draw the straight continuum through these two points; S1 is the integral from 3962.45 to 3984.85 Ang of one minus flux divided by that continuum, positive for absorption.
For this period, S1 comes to 4.8 Ang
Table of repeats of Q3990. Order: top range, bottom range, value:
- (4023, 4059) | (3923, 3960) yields 1.90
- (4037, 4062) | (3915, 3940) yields 2.28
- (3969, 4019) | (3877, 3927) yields 1.34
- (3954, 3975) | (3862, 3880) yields 0.74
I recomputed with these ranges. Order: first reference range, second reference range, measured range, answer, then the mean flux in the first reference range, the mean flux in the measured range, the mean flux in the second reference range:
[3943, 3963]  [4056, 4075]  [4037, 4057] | -0.08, 16.1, 22.9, 22.3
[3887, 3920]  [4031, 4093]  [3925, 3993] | 0.36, 17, 13.9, 23.2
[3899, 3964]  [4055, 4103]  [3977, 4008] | -0.23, 14.1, 22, 23.2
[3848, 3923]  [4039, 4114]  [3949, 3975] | 0.43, 16.1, 12.7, 23.2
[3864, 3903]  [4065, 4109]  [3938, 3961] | 0.17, 15.9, 15.7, 23.5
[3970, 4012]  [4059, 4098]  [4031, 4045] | -0.04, 20.5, 23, 23.7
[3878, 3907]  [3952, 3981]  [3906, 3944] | 0.15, 15.6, 12.8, 13.4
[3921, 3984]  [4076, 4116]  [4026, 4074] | -0.11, 12.7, 22.6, 24.1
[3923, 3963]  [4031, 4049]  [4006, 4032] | -0.18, 12.5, 23.5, 22.1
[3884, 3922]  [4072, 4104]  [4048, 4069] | -0.01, 16.5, 22.8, 23.7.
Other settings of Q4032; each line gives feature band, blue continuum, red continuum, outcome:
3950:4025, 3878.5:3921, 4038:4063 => 4.7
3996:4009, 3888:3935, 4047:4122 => -2.1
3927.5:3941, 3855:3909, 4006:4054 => 8.5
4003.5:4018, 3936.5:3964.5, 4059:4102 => -3.3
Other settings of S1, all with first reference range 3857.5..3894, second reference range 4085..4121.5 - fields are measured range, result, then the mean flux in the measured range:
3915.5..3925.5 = 0.8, 15.7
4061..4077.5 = 0.8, 21.9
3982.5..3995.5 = -1.5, 22.1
